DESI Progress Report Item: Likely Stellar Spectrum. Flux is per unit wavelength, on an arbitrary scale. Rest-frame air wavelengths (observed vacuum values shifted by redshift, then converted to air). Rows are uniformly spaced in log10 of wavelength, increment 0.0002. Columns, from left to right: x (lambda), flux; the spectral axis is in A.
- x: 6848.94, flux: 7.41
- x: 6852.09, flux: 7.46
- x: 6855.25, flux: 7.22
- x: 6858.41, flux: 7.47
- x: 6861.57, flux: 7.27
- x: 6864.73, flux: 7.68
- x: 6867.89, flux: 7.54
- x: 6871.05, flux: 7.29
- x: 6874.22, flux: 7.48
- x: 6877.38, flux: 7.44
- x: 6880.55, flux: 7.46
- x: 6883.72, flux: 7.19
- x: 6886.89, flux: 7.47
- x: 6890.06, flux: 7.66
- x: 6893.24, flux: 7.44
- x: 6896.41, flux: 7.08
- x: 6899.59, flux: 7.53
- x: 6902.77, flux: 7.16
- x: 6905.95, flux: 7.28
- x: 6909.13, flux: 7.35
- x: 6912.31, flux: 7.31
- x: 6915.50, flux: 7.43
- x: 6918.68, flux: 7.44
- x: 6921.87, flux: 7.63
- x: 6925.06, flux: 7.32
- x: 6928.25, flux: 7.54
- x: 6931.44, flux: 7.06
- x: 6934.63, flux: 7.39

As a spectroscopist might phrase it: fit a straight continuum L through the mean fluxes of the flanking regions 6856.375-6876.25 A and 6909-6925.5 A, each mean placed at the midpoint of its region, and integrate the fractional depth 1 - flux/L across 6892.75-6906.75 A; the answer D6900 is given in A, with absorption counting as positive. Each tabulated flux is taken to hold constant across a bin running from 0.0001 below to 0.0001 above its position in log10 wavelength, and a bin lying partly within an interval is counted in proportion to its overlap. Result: 0.3 A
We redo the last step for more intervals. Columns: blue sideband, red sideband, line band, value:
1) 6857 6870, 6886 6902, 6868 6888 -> 0.15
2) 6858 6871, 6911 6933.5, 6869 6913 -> 0.38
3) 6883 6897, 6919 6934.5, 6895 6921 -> 0.22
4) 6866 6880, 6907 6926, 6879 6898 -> 0.13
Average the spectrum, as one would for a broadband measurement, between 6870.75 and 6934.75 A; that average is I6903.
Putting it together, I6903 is 7.38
